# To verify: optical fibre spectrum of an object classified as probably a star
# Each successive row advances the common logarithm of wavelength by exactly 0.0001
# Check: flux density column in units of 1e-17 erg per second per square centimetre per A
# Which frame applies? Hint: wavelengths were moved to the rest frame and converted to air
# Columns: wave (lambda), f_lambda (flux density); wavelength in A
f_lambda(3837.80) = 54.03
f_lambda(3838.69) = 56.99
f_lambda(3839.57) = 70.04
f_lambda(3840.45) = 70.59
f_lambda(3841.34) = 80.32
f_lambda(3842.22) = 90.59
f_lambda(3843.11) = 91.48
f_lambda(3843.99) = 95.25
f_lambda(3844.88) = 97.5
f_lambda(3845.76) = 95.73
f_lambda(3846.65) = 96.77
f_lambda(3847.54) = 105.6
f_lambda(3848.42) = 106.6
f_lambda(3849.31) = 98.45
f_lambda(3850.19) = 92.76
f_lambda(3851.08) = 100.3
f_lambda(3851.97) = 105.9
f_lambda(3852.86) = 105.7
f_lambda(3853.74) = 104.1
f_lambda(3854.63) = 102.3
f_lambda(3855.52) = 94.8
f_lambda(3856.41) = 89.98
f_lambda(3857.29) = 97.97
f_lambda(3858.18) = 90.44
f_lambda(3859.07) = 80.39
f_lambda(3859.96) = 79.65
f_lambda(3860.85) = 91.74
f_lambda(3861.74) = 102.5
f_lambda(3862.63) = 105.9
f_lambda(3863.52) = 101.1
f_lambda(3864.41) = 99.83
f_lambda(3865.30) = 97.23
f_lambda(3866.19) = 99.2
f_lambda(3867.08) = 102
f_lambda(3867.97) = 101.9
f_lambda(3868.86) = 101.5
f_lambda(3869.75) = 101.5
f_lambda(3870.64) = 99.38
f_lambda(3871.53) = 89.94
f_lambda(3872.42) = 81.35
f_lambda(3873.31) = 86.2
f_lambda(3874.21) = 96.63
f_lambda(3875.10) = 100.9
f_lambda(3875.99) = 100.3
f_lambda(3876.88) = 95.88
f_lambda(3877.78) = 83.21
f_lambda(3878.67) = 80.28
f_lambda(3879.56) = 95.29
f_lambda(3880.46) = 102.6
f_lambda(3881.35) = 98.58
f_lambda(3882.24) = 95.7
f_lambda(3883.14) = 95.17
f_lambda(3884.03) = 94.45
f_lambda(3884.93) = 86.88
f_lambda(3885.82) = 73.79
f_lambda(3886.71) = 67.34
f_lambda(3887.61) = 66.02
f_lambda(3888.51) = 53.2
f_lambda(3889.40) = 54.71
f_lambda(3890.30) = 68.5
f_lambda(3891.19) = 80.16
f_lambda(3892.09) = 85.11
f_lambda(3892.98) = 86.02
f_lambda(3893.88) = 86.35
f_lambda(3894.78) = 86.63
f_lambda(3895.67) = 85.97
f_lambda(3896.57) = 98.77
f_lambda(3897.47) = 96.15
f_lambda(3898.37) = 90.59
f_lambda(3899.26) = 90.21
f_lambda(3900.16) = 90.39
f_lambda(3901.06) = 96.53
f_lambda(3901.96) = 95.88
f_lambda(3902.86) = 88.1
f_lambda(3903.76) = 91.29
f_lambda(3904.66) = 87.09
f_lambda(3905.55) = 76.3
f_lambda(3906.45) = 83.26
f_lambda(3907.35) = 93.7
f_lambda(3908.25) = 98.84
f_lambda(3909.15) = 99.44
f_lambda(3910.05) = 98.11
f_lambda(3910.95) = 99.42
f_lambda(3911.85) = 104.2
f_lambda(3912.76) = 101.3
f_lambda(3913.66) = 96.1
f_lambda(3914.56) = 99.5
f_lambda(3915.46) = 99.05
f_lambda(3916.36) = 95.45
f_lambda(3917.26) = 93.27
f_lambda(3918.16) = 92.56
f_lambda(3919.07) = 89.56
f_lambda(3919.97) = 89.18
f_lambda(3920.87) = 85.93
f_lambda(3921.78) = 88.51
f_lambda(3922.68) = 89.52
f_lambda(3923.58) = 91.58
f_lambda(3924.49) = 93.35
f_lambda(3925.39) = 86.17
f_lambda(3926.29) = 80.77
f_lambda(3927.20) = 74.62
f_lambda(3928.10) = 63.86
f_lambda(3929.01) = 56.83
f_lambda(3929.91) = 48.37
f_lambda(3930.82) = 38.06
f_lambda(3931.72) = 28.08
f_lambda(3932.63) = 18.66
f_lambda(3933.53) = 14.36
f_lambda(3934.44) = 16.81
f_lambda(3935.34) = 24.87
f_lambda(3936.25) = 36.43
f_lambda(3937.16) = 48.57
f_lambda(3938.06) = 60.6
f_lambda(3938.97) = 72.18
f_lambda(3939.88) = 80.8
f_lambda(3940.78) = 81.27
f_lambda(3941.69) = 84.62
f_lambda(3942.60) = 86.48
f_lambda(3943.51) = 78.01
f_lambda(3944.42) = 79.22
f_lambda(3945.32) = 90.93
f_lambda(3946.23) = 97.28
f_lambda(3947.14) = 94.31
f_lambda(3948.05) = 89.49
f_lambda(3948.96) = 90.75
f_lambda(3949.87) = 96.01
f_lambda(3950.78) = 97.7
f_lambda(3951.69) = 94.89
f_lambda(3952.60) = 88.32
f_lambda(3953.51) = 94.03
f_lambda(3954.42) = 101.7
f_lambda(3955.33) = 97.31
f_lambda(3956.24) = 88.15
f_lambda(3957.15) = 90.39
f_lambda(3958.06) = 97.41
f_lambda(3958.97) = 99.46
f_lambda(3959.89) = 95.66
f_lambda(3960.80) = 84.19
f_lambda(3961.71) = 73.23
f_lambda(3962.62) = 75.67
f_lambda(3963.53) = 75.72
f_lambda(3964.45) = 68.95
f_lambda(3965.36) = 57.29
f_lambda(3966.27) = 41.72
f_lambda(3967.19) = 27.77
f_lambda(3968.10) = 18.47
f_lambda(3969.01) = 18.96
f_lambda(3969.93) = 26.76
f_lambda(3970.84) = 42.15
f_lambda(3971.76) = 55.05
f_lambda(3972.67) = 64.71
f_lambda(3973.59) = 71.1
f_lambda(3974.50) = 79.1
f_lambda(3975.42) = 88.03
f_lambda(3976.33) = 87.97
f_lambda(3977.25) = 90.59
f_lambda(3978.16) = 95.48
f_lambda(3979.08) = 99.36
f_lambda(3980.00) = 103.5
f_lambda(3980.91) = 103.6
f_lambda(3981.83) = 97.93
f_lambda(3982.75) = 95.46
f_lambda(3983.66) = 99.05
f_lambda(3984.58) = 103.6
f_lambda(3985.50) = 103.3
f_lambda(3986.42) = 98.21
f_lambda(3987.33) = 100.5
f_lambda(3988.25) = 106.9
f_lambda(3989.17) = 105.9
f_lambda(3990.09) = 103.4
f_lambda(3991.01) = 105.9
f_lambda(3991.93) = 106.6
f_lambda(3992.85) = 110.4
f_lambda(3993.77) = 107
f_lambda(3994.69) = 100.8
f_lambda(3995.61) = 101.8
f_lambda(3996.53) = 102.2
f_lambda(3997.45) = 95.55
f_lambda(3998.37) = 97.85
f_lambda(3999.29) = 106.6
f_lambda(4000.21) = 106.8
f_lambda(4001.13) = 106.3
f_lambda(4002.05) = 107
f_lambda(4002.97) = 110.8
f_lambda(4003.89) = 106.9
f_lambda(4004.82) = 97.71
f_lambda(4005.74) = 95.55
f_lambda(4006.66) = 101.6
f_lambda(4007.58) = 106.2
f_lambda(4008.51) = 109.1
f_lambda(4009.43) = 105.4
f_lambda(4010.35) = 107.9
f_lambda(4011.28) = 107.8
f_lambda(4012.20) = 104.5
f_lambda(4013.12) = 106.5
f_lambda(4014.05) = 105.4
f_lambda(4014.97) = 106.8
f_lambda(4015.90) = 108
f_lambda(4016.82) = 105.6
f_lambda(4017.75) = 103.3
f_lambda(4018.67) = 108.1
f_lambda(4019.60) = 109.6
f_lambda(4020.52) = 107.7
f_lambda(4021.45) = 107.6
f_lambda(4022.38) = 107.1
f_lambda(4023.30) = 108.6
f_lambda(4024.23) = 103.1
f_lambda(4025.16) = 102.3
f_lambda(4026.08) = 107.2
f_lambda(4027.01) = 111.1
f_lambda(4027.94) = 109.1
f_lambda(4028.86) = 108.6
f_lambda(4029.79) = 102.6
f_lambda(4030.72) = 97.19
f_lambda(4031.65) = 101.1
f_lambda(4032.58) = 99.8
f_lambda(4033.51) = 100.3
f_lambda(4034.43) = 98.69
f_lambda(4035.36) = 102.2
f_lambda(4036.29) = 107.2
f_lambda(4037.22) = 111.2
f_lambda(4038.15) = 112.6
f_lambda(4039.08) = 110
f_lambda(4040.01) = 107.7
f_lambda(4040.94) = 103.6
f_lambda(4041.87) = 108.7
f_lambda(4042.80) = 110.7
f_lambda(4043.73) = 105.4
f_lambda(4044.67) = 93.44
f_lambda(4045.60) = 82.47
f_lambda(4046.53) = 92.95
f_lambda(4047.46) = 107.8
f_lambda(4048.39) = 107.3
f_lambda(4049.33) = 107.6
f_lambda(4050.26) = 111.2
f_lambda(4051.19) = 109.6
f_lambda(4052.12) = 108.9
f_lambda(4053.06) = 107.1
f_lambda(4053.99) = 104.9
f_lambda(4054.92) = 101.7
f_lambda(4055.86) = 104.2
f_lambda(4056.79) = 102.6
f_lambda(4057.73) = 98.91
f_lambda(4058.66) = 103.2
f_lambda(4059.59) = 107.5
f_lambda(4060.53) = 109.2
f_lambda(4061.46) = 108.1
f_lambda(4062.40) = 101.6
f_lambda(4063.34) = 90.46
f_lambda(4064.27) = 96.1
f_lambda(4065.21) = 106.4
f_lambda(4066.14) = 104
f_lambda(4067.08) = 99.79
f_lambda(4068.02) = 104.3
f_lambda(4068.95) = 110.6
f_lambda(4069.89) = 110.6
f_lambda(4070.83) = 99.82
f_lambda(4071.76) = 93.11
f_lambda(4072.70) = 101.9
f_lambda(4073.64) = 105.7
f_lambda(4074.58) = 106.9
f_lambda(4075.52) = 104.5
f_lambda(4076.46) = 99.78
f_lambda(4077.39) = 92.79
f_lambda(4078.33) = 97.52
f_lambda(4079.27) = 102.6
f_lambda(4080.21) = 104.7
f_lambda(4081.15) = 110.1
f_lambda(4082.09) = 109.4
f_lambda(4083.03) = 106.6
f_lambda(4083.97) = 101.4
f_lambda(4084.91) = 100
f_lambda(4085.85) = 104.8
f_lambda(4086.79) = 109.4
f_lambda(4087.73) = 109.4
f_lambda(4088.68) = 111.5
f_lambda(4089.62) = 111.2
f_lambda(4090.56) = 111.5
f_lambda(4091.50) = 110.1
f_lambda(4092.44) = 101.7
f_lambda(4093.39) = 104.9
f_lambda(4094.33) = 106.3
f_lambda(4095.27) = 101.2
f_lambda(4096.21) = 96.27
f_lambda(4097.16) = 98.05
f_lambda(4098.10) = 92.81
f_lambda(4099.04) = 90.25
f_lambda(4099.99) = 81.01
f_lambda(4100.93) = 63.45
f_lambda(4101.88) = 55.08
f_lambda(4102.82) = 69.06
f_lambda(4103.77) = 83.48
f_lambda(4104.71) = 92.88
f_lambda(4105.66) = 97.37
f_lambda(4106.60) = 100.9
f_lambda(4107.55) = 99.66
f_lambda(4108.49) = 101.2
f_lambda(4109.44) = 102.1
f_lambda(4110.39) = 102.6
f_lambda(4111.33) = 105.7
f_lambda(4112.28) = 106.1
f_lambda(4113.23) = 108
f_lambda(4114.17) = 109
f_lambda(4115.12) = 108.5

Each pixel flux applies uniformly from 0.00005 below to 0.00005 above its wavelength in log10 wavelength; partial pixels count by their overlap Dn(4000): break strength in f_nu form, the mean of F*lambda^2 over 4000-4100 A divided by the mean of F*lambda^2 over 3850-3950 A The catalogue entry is 1.33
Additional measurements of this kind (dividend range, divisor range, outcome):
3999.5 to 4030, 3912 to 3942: 1.57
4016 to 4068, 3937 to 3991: 1.32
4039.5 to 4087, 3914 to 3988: 1.42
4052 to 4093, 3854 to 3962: 1.33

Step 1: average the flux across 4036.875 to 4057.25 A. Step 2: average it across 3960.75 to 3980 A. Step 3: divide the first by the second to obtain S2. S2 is 1.63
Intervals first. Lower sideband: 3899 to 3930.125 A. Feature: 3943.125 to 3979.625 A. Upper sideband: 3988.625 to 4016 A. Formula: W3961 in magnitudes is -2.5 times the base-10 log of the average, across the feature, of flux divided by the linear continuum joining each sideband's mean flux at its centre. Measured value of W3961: 0.24 mag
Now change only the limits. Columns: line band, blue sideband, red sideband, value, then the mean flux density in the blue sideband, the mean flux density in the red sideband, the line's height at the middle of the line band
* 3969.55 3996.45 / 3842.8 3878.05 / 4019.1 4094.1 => 0.11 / 96.8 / 105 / 102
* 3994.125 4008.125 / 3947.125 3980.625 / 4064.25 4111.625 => -0.22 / 77.2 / 99.7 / 84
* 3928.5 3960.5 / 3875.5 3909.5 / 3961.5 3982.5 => 0.01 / 86.8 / 68.2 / 74.6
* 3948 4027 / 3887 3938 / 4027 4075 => -0.01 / 77.9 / 104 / 92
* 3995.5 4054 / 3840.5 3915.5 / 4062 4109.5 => -0.08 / 92.2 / 99.3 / 97.2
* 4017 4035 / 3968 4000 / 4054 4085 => -0.10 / 89.4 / 103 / 96.1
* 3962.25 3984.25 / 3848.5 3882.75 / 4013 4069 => 0.40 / 96.2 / 105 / 101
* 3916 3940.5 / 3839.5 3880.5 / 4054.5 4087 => 0.44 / 95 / 103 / 97.6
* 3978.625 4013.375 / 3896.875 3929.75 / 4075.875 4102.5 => -0.10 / 89.8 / 99.3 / 94.3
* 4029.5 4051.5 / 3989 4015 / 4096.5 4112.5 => -0.05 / 105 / 90.5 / 99.3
